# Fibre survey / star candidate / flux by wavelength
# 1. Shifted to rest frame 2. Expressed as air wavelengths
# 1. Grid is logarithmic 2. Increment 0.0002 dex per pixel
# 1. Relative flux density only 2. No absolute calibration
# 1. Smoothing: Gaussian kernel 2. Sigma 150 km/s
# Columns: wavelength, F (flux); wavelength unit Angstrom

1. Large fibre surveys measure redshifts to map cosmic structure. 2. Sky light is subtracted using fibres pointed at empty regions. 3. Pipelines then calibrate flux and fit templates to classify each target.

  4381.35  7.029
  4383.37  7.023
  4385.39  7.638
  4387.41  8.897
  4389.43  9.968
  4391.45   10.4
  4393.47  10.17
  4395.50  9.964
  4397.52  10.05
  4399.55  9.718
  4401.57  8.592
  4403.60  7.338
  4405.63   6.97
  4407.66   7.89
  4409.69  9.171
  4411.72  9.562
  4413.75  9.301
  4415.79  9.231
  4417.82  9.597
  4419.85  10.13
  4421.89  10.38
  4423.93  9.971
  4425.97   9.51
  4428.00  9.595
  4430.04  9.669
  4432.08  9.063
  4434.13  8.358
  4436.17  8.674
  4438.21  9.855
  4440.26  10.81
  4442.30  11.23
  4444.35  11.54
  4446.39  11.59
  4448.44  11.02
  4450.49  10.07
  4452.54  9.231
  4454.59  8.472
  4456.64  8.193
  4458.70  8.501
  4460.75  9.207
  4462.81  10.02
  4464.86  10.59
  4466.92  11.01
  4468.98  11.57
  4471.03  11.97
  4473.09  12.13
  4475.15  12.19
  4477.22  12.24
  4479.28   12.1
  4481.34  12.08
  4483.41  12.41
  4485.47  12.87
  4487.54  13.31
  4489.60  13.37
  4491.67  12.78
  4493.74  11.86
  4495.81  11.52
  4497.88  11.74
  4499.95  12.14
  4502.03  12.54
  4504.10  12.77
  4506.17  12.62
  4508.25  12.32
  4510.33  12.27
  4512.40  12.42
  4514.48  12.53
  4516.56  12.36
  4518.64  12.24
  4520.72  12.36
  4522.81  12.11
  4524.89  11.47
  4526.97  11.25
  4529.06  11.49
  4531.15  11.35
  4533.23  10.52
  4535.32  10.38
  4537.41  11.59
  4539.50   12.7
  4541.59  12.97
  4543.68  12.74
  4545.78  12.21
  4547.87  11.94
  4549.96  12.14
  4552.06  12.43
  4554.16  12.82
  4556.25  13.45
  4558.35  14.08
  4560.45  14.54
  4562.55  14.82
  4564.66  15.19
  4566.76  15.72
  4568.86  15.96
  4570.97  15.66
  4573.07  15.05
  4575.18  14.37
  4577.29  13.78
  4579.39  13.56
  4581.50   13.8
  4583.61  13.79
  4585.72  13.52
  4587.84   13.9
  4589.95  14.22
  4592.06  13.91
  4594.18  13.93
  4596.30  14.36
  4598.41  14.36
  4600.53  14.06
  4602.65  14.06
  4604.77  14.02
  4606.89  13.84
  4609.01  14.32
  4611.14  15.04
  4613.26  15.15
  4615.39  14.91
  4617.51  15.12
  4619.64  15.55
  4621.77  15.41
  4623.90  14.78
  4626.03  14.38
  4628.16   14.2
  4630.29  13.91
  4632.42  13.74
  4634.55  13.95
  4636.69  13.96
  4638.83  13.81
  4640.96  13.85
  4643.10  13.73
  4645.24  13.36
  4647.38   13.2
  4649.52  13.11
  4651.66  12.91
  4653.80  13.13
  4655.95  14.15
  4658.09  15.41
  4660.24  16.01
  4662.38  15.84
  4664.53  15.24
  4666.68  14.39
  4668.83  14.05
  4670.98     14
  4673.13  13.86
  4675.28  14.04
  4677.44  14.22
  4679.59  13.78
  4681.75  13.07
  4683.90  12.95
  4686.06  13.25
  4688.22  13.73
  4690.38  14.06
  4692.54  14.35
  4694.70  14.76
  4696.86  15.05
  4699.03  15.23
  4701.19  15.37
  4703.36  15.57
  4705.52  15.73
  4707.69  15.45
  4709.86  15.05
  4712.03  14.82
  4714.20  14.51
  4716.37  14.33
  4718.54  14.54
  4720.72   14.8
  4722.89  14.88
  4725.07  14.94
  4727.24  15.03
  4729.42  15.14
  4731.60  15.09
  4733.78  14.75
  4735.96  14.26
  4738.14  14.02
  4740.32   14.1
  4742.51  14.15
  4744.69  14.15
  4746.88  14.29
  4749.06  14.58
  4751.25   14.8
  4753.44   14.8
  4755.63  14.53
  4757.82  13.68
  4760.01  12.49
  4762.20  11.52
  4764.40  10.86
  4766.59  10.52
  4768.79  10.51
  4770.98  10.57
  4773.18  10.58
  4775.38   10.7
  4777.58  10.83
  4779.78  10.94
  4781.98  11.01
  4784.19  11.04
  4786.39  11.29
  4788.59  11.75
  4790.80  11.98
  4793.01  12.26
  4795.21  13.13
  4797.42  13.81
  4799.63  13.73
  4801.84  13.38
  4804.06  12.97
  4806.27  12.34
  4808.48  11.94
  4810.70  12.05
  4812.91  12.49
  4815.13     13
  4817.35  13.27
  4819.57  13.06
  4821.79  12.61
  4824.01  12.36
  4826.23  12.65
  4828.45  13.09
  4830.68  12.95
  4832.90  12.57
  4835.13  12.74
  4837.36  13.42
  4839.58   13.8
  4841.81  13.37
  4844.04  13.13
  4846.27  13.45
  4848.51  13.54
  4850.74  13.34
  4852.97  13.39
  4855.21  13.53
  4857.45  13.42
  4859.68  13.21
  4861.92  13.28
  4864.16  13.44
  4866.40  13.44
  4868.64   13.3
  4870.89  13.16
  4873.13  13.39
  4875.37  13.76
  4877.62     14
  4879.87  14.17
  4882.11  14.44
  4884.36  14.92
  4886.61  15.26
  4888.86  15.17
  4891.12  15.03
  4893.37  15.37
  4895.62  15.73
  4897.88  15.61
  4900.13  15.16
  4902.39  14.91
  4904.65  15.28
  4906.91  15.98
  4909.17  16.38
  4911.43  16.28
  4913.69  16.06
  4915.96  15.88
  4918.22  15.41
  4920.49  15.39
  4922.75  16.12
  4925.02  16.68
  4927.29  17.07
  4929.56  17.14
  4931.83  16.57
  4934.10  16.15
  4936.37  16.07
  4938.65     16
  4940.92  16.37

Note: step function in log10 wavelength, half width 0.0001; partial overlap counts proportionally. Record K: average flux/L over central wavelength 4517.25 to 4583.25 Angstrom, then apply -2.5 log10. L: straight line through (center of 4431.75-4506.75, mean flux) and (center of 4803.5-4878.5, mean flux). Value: -0.13 mag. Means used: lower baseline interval 11.1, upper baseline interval 13.1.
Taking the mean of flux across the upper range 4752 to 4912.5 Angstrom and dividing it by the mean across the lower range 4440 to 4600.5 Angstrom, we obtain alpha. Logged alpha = 1.06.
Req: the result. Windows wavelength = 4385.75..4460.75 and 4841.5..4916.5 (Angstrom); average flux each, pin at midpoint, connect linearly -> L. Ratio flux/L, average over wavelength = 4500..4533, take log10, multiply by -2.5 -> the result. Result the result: -0.15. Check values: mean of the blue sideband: 9.5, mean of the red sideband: 14.4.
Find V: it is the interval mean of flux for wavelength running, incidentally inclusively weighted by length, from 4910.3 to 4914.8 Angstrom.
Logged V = 16.2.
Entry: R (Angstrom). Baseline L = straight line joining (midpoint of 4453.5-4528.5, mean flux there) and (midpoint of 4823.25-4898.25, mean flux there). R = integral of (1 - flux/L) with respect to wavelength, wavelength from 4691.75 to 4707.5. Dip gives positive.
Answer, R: -2.9 Angstrom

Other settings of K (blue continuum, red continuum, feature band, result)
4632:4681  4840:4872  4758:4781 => 0.230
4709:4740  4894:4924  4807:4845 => 0.187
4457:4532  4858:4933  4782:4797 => 0.190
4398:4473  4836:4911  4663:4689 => -0.145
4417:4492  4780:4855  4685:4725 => -0.215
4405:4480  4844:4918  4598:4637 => -0.222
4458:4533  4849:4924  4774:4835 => 0.142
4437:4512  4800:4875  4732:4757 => -0.142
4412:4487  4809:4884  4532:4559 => -0.109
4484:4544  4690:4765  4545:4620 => -0.101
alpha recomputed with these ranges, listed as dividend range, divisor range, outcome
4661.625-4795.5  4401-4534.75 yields 1.26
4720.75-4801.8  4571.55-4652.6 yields 0.92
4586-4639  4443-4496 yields 1.28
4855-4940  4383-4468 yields 1.59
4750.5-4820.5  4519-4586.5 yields 0.93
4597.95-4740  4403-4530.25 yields 1.33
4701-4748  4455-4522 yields 1.25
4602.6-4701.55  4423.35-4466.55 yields 1.46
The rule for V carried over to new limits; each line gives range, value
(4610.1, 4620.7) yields 15.2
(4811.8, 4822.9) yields 12.9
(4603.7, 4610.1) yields 14.1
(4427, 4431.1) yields 9.63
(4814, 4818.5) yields 13.1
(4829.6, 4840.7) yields 13.1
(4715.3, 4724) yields 14.6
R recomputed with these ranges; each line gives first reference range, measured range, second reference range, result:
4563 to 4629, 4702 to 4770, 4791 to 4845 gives -3.1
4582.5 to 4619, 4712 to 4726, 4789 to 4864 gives -1.1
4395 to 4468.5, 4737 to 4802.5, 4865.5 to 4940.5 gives 5.5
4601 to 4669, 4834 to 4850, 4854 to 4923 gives 1.4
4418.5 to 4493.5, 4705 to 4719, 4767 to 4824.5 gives -3.8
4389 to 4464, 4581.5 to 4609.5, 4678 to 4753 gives -3.5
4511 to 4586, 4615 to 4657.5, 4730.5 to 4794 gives -3.9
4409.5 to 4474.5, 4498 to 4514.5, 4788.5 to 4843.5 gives -3.0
